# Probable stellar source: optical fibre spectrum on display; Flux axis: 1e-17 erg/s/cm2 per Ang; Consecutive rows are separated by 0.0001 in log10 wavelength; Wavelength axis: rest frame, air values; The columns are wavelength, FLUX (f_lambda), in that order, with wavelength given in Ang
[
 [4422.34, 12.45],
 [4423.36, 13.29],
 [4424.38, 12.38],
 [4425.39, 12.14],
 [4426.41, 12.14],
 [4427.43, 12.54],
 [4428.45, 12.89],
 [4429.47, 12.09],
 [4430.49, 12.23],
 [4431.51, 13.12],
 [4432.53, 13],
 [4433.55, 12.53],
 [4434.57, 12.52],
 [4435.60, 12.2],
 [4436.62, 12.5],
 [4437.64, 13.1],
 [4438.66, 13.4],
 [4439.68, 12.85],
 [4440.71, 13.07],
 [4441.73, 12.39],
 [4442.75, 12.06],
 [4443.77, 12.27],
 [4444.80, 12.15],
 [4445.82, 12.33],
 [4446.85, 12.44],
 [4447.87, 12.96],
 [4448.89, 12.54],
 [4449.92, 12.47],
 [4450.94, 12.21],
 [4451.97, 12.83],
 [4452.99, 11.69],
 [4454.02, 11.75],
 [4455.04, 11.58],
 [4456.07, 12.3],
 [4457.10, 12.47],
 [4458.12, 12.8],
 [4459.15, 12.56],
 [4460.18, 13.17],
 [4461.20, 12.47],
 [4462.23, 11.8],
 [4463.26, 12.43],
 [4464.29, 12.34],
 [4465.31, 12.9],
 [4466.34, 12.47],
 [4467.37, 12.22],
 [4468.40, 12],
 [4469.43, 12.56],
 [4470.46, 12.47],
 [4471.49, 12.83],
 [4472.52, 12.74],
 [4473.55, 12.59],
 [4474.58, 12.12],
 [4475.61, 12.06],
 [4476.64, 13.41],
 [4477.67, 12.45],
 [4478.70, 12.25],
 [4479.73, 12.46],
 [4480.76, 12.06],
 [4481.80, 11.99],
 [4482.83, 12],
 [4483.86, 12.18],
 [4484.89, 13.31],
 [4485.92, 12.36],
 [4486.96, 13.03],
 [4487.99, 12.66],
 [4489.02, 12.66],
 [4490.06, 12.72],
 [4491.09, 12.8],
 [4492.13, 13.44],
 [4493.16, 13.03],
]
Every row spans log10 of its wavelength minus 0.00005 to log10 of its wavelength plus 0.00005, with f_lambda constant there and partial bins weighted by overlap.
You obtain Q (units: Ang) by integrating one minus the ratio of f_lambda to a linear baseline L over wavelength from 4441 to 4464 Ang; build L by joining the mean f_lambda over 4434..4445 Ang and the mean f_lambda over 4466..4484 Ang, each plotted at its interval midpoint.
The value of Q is 0.3 Ang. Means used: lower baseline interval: 12.6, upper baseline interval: 12.4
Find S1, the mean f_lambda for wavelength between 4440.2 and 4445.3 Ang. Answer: 12.4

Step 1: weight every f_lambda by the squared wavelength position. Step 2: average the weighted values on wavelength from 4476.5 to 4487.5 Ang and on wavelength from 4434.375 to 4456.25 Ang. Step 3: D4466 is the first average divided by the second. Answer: 1.0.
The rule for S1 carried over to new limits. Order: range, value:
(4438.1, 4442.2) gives 12.9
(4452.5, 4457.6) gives 11.9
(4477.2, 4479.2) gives 12.4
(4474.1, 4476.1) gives 12.1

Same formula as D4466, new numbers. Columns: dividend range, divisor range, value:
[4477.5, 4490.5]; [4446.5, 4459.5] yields 1.02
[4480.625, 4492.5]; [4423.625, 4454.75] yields 1.03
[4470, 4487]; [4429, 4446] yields 1.01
